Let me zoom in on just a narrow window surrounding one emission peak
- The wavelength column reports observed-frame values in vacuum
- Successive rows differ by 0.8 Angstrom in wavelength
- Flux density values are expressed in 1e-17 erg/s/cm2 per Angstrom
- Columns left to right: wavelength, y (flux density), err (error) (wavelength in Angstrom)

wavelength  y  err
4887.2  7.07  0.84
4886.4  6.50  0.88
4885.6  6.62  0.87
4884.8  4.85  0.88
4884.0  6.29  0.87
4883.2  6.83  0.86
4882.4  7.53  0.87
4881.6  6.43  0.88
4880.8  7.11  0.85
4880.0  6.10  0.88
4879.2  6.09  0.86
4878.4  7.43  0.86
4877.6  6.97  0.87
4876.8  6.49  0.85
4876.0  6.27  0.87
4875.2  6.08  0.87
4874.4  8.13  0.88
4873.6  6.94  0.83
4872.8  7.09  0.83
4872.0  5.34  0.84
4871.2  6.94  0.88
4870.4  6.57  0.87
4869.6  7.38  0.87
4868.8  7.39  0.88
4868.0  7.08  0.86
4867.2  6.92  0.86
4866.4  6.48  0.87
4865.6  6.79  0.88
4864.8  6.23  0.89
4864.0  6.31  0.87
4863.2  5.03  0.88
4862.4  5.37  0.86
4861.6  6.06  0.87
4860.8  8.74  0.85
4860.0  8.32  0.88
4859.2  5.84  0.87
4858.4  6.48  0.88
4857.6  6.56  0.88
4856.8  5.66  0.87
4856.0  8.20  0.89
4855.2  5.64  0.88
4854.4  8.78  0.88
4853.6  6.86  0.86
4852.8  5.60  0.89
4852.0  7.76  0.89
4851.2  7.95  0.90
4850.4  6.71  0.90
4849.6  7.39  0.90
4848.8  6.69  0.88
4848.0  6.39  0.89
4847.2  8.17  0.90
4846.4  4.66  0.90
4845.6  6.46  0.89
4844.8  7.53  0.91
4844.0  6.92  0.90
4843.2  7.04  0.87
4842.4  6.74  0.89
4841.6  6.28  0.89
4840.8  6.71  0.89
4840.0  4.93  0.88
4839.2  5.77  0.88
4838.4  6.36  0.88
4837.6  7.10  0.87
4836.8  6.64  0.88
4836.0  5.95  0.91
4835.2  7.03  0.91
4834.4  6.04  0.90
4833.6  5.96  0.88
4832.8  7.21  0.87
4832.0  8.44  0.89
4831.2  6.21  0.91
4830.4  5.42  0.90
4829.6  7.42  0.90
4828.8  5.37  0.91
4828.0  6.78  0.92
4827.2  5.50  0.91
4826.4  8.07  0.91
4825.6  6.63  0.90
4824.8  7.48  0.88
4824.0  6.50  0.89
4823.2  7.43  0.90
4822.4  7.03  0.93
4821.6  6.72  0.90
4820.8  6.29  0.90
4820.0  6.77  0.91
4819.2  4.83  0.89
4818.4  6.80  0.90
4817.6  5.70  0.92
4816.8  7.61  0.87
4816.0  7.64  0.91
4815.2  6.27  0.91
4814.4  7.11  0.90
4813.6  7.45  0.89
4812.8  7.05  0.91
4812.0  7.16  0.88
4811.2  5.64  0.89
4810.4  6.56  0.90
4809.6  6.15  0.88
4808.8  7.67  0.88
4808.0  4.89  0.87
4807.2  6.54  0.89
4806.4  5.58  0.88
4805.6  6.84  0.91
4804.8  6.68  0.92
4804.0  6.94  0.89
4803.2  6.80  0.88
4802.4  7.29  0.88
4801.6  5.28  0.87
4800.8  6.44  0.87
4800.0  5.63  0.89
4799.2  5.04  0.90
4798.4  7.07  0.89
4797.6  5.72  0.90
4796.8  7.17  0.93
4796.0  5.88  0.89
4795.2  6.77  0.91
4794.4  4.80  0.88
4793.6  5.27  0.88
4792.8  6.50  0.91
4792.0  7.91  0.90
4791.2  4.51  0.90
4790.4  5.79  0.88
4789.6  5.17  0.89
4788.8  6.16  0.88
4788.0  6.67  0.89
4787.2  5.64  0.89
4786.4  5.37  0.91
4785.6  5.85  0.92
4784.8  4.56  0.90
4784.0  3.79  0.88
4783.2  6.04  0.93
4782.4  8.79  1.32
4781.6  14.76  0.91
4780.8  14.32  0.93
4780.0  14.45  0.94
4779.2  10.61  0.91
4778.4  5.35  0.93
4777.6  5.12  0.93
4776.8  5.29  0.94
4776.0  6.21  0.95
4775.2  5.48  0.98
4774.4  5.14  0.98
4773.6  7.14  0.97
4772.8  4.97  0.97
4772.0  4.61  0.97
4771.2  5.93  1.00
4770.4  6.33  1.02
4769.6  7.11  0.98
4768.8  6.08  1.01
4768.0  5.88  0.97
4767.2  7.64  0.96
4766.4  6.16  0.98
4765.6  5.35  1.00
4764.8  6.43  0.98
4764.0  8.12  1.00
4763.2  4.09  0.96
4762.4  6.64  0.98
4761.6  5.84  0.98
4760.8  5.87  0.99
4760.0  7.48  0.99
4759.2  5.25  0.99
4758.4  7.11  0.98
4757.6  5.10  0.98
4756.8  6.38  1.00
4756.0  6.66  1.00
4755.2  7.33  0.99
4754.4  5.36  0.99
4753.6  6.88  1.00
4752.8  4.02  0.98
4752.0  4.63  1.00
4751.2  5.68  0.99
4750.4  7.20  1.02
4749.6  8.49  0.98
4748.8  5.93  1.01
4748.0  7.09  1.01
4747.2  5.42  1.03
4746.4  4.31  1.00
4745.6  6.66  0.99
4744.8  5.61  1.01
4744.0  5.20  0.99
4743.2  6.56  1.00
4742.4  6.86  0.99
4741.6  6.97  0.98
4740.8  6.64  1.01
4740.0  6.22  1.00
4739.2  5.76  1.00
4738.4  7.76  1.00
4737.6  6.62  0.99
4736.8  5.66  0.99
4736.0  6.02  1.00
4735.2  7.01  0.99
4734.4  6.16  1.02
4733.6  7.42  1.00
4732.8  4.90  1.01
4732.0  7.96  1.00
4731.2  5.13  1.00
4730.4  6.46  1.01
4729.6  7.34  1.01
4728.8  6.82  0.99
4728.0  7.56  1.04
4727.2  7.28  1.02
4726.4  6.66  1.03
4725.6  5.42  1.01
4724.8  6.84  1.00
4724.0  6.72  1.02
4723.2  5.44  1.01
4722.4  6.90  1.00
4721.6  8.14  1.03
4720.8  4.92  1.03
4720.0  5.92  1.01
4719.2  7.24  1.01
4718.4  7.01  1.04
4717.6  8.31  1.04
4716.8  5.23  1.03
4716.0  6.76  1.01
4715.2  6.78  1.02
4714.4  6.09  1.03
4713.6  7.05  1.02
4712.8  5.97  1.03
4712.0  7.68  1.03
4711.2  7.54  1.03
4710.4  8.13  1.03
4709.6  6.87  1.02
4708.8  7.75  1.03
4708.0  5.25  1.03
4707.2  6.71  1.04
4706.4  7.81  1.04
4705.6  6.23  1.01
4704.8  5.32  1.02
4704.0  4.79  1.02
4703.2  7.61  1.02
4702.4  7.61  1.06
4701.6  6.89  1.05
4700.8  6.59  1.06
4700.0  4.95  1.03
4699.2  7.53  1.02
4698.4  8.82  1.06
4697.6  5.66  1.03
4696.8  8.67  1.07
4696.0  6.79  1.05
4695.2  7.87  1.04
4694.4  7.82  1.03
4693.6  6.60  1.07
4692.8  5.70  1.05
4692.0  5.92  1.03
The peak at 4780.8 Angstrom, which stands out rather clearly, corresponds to H-gamma 4340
